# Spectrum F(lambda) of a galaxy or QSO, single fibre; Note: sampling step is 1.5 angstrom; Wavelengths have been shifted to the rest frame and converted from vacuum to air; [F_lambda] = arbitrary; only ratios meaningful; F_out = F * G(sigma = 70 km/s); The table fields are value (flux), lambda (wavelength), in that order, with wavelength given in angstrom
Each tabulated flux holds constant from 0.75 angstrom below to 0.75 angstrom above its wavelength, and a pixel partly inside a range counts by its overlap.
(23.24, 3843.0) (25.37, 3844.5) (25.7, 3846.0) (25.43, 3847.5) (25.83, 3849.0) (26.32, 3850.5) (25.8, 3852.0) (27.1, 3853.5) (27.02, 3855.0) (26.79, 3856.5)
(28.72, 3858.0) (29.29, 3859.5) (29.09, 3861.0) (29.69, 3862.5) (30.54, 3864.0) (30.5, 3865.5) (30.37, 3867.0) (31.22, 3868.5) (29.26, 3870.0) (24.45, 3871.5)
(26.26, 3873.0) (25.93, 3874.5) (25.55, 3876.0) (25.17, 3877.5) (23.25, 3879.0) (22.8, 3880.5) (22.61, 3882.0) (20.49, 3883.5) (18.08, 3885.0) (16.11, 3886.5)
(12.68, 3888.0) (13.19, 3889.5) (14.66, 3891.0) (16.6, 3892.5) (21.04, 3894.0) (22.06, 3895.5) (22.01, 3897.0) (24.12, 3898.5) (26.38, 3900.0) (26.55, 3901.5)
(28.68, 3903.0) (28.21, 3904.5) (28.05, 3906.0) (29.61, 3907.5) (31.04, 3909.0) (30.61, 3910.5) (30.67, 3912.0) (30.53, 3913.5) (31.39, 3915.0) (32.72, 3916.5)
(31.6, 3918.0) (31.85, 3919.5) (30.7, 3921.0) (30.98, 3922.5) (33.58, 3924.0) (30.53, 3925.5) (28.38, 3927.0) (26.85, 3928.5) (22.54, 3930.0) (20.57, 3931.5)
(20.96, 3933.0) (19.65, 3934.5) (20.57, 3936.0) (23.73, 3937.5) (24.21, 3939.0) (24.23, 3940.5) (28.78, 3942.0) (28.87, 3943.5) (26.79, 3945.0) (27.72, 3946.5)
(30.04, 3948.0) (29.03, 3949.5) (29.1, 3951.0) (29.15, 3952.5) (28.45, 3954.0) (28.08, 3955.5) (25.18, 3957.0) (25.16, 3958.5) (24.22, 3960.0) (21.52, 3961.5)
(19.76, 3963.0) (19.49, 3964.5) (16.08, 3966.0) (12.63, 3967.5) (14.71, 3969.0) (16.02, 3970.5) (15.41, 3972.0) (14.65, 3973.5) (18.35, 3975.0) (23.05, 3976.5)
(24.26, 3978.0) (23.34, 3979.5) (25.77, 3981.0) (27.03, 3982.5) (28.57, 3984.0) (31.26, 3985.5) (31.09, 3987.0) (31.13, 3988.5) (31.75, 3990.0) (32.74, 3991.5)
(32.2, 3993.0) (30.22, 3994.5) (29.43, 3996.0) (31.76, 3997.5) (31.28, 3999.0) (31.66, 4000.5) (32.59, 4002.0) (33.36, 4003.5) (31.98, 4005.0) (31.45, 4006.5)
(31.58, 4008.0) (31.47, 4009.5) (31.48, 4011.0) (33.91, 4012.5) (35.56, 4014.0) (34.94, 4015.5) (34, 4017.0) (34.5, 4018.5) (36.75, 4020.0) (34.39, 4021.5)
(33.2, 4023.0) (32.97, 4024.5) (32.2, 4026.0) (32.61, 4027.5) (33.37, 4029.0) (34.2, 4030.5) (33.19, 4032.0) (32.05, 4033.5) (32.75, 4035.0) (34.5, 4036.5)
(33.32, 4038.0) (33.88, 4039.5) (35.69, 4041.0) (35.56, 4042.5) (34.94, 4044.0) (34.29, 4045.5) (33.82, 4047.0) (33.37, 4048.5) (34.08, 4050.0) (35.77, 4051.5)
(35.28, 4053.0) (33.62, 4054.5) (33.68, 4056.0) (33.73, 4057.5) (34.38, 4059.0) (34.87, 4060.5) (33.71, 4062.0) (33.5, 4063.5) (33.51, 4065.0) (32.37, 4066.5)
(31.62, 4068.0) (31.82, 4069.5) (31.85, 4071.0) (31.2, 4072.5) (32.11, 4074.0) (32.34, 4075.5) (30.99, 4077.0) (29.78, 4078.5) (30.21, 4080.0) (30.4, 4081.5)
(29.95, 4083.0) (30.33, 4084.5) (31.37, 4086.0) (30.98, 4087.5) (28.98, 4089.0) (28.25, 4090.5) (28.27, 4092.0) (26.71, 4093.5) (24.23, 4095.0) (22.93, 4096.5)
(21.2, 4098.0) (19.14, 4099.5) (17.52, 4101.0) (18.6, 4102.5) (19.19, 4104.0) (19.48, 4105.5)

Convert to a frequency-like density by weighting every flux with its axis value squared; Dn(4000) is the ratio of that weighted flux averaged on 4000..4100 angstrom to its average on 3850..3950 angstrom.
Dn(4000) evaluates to 1.33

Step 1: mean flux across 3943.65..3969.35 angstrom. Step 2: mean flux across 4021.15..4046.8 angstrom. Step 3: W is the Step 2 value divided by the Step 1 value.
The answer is 1.39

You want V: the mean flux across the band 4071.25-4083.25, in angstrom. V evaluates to 31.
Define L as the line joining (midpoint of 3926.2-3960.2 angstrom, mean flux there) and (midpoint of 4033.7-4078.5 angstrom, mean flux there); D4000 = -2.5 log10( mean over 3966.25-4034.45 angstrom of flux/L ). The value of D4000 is 0.02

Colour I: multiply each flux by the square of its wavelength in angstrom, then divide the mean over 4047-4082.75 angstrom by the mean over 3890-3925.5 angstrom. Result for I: 1.29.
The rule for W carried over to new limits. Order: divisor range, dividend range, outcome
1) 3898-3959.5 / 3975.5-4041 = 1.14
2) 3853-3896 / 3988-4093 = 1.35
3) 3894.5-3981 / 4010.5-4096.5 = 1.29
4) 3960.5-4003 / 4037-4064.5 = 1.37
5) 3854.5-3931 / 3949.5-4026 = 1.06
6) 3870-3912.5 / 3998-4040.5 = 1.41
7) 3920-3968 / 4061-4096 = 1.21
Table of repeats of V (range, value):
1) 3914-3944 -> 27.1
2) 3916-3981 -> 24.5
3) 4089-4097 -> 26.4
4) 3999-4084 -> 33.1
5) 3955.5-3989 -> 22.3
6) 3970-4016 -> 28.7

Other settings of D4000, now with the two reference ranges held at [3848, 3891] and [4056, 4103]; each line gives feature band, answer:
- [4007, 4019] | -0.19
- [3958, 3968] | 0.33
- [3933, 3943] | 0.13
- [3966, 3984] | 0.35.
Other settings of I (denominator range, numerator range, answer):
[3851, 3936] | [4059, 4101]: 1.25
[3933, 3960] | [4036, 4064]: 1.38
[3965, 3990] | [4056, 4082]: 1.51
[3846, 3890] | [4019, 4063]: 1.47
